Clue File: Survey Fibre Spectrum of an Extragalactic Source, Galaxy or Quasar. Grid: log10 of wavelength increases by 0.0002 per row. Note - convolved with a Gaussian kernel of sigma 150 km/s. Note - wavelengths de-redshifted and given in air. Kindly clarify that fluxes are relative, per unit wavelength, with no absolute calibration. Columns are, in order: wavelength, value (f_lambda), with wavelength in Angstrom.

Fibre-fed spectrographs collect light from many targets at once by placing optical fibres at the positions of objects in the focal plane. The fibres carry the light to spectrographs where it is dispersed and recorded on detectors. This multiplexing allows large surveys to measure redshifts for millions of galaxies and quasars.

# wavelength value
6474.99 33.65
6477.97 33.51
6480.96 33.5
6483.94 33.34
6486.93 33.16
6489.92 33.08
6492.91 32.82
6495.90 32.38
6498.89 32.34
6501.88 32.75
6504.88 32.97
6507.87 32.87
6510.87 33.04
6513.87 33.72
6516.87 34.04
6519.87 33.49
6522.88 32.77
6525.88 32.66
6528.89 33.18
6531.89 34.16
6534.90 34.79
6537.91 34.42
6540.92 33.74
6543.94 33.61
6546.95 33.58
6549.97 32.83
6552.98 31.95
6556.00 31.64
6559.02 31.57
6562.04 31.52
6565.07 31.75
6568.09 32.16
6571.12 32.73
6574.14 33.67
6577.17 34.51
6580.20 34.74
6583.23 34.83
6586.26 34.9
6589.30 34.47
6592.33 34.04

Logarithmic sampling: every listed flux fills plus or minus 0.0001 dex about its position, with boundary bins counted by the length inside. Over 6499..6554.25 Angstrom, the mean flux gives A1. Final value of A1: 33.3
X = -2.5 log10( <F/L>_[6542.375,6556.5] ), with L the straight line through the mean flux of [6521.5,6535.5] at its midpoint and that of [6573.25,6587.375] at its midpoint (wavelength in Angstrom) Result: 0.04 mag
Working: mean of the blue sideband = 33.5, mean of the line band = 32.8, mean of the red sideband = 34.6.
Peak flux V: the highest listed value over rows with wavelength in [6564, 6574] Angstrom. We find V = 32.73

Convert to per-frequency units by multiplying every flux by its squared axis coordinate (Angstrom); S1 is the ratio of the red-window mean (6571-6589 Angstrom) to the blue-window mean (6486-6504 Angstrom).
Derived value 1.08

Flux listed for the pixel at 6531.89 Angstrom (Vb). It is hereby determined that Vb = 34.16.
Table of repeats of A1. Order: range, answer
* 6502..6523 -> 33.3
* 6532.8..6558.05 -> 33.3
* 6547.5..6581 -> 32.6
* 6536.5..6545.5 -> 33.9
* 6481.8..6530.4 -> 33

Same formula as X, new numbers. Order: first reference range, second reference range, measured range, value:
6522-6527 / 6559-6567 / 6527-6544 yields -0.05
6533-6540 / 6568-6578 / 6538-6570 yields 0.05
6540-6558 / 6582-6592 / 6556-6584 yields 0.03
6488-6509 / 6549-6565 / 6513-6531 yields -0.03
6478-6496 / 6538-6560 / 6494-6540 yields -0.01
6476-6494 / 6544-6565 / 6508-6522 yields -0.02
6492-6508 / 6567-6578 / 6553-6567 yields 0.05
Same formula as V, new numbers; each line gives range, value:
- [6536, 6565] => 34.42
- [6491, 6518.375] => 34.04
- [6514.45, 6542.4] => 34.79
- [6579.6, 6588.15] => 34.9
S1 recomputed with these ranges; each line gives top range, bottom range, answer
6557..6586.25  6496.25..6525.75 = 1.02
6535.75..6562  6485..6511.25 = 1.02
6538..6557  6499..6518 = 1.01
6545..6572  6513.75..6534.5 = 0.97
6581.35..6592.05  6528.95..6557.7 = 1.05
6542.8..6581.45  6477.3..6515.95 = 1.01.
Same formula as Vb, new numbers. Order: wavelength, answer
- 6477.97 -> 33.51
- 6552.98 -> 31.95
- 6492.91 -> 32.82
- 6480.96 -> 33.5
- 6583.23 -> 34.83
